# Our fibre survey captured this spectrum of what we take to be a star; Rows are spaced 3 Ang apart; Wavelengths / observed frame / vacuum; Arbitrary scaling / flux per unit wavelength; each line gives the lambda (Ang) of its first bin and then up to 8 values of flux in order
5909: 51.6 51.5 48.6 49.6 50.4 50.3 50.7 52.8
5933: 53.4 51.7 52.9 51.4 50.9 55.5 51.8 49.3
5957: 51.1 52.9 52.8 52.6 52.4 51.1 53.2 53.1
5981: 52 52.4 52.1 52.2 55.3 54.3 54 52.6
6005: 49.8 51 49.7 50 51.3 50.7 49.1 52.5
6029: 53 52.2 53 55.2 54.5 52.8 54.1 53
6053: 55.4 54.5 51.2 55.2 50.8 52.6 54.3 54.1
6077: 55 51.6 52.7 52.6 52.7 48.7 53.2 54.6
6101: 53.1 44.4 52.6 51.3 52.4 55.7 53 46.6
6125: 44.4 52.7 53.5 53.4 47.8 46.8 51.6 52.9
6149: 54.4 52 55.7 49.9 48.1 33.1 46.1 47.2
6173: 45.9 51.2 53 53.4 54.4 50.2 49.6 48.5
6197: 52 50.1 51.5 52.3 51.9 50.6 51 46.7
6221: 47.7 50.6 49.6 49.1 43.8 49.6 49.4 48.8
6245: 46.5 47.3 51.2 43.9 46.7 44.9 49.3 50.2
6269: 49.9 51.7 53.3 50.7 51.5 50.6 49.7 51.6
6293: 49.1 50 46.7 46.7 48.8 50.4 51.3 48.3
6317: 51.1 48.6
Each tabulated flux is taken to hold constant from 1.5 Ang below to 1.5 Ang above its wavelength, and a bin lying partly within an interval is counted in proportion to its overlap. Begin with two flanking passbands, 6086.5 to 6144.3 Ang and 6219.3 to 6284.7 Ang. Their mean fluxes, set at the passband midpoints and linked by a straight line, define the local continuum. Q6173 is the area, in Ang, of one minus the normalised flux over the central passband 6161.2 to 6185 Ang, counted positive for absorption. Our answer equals 1.2 Ang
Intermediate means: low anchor 51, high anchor 48.9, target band 47.6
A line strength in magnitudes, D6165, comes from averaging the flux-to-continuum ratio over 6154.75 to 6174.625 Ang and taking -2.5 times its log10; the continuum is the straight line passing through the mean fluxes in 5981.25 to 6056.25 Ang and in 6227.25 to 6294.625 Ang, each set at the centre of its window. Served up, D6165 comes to 0.10 mag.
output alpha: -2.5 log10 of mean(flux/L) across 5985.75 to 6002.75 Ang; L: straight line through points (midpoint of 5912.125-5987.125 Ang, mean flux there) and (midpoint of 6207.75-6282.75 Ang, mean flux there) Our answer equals -0.043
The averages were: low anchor 51.8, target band 53.5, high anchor 49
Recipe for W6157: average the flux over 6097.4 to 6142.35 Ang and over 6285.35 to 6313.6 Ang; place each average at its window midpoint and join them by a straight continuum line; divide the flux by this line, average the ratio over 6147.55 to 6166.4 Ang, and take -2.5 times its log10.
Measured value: 0.04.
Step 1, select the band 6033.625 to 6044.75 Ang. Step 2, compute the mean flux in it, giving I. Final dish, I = 54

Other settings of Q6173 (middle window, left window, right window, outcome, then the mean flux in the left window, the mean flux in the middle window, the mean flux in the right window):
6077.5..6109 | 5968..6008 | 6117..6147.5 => -0.5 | 52.6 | 51.7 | 50.4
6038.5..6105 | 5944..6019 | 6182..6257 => -2.3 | 52.1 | 52.9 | 49.5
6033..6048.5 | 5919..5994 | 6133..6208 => -0.8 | 52.1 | 53.9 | 50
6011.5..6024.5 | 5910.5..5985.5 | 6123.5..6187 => 0.2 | 51.8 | 50.2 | 49.9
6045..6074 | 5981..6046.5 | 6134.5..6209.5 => -1.0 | 52.3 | 53.5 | 50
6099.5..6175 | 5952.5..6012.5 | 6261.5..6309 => 1.9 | 52.2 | 49.8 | 50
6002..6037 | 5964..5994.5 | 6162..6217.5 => 0.5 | 52.6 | 51.2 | 49.5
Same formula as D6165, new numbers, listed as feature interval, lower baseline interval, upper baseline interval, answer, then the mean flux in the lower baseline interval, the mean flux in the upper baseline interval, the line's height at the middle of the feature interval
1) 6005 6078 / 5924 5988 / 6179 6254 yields -0.03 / 52.2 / 49.8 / 51.4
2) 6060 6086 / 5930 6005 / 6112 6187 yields -0.04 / 52.5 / 50.2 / 51.2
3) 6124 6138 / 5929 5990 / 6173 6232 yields 0.01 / 52.3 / 50.5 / 51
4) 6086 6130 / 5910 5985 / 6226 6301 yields -0.02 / 51.8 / 49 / 50.4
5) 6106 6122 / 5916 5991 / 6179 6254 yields -0.04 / 51.9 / 49.8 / 50.6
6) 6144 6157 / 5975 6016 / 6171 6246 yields -0.06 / 52.2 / 49.9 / 50.5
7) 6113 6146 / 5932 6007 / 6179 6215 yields 0.02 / 52.4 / 51.4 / 51.7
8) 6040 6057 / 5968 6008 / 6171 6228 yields -0.04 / 52.6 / 50.5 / 52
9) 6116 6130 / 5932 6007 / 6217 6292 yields 0.01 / 52.4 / 49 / 50.6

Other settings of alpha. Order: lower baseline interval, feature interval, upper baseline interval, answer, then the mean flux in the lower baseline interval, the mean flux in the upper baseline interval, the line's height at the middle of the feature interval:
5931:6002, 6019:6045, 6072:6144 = -0.011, 52.5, 51.5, 52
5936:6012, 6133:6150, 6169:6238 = -0.008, 52.3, 50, 50.6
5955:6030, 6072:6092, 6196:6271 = -0.040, 52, 49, 50.9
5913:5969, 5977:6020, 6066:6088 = 0.004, 51.6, 53.2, 52.3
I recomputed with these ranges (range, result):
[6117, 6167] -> 49.7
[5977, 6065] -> 52.6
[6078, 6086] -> 52.4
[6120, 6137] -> 50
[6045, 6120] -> 52.8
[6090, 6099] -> 52.1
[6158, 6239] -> 49.1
